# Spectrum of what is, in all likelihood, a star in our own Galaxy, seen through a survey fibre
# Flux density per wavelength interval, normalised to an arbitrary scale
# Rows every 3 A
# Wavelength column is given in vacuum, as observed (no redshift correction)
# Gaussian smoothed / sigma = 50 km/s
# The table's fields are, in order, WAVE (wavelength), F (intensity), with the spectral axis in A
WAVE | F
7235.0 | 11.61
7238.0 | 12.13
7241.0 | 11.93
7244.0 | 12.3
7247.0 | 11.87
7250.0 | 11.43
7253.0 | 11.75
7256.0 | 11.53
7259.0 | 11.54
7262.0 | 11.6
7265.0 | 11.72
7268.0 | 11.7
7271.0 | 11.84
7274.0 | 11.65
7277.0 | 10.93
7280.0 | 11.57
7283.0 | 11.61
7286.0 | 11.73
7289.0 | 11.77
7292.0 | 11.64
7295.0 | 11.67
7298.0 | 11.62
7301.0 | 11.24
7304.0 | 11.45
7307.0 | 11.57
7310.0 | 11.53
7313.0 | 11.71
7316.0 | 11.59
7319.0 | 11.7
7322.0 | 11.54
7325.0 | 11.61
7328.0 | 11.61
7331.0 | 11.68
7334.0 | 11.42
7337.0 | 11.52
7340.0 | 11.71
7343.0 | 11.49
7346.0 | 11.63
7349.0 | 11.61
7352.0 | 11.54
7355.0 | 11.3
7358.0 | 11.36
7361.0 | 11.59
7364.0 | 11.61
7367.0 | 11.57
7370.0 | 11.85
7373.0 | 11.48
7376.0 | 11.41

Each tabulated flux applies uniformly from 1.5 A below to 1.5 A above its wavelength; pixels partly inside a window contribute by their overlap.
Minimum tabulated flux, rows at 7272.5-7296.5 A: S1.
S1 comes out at 10.93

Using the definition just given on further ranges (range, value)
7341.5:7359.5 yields 11.3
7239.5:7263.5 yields 11.43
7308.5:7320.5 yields 11.53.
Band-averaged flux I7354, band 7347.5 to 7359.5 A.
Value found 11.5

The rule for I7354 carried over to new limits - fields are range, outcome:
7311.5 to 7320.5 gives 11.7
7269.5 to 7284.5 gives 11.5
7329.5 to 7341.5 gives 11.6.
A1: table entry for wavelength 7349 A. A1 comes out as 11.61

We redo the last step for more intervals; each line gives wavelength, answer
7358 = 11.36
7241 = 11.93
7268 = 11.7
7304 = 11.45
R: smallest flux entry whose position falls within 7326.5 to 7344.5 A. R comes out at 11.42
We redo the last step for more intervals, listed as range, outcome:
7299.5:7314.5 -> 11.24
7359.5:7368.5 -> 11.57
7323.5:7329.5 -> 11.61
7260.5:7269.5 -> 11.6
